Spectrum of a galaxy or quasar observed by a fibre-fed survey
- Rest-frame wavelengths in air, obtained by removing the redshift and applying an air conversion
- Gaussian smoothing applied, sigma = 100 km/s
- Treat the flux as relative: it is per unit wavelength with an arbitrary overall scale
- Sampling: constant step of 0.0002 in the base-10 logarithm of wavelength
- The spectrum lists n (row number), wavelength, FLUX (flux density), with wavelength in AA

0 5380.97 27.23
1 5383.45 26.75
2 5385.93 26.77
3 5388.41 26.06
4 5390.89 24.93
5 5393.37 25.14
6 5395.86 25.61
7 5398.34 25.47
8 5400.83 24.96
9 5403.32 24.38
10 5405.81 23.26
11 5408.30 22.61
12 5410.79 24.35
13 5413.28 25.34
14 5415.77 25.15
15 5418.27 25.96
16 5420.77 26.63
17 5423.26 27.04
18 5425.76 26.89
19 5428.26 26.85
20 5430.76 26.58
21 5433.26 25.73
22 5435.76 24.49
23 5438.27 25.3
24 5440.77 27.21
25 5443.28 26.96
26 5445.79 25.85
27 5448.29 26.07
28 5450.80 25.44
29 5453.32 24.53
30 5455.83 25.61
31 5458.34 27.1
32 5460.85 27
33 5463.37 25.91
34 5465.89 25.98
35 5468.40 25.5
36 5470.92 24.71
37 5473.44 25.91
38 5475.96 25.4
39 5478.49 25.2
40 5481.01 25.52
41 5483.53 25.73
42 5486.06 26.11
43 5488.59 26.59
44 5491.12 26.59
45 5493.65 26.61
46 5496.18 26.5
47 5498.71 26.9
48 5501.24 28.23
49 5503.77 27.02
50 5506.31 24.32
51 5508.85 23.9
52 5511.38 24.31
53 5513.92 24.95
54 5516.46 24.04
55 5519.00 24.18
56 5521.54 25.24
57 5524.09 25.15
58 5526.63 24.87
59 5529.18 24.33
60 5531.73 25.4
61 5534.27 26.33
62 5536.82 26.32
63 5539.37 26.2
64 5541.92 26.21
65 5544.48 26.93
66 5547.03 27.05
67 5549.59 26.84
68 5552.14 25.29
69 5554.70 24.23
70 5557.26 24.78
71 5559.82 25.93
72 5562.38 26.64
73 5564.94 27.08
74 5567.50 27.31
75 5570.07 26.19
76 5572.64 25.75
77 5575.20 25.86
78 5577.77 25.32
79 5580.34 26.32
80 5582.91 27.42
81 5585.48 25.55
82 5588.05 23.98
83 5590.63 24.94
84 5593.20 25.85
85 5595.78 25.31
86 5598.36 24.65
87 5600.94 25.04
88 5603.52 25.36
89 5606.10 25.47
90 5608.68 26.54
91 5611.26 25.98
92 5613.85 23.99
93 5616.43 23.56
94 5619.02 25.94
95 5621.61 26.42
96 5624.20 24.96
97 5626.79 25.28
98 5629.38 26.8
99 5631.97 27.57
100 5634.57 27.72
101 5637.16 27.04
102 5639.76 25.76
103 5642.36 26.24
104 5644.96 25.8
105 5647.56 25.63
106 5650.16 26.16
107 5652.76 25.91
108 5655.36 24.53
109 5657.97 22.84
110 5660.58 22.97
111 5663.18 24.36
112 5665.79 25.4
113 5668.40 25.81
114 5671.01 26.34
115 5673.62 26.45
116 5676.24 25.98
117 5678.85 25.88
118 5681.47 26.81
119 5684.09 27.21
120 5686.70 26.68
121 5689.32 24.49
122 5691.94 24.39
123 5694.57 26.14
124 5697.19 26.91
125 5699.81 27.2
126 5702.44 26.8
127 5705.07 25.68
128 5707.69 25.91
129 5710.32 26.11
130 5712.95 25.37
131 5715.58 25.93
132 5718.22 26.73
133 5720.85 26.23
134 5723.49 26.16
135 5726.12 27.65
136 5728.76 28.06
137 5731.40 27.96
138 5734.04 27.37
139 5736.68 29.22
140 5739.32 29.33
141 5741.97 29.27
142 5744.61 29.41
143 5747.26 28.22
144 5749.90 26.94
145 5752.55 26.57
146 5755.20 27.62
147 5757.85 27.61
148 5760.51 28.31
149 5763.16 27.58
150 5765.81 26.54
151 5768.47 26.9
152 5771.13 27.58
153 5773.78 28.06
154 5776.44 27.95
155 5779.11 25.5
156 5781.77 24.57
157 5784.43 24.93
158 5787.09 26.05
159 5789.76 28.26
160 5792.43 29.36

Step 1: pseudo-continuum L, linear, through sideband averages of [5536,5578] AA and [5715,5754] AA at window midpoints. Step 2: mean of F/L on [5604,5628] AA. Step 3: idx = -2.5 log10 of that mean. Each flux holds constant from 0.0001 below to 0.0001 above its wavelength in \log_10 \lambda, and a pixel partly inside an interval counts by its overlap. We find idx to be 0.05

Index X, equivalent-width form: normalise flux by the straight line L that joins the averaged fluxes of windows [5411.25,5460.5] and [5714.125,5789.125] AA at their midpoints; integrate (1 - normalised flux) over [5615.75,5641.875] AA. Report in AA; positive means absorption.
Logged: 0.6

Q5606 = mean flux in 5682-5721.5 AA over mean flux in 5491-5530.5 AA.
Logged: 1.03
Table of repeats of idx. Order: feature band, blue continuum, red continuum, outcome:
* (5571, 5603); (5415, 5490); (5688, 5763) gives 0.04 mag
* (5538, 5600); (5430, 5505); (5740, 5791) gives 0.02 mag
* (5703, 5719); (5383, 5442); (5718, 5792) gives 0.05 mag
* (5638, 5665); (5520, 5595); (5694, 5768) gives 0.06 mag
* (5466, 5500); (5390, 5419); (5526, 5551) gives -0.02 mag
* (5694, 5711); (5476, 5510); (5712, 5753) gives 0.04 mag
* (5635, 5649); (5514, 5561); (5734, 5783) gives 0.01 mag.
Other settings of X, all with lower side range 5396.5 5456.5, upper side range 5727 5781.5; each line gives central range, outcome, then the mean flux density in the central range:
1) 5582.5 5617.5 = 1.94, 25.2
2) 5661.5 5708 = 2.15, 26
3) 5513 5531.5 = 1.03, 24.7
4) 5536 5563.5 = 0.34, 26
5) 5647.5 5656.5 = 0.49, 25.6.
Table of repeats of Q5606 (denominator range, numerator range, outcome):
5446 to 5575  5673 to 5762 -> 1.05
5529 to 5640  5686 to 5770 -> 1.05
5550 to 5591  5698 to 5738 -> 1.04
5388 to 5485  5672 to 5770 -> 1.05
